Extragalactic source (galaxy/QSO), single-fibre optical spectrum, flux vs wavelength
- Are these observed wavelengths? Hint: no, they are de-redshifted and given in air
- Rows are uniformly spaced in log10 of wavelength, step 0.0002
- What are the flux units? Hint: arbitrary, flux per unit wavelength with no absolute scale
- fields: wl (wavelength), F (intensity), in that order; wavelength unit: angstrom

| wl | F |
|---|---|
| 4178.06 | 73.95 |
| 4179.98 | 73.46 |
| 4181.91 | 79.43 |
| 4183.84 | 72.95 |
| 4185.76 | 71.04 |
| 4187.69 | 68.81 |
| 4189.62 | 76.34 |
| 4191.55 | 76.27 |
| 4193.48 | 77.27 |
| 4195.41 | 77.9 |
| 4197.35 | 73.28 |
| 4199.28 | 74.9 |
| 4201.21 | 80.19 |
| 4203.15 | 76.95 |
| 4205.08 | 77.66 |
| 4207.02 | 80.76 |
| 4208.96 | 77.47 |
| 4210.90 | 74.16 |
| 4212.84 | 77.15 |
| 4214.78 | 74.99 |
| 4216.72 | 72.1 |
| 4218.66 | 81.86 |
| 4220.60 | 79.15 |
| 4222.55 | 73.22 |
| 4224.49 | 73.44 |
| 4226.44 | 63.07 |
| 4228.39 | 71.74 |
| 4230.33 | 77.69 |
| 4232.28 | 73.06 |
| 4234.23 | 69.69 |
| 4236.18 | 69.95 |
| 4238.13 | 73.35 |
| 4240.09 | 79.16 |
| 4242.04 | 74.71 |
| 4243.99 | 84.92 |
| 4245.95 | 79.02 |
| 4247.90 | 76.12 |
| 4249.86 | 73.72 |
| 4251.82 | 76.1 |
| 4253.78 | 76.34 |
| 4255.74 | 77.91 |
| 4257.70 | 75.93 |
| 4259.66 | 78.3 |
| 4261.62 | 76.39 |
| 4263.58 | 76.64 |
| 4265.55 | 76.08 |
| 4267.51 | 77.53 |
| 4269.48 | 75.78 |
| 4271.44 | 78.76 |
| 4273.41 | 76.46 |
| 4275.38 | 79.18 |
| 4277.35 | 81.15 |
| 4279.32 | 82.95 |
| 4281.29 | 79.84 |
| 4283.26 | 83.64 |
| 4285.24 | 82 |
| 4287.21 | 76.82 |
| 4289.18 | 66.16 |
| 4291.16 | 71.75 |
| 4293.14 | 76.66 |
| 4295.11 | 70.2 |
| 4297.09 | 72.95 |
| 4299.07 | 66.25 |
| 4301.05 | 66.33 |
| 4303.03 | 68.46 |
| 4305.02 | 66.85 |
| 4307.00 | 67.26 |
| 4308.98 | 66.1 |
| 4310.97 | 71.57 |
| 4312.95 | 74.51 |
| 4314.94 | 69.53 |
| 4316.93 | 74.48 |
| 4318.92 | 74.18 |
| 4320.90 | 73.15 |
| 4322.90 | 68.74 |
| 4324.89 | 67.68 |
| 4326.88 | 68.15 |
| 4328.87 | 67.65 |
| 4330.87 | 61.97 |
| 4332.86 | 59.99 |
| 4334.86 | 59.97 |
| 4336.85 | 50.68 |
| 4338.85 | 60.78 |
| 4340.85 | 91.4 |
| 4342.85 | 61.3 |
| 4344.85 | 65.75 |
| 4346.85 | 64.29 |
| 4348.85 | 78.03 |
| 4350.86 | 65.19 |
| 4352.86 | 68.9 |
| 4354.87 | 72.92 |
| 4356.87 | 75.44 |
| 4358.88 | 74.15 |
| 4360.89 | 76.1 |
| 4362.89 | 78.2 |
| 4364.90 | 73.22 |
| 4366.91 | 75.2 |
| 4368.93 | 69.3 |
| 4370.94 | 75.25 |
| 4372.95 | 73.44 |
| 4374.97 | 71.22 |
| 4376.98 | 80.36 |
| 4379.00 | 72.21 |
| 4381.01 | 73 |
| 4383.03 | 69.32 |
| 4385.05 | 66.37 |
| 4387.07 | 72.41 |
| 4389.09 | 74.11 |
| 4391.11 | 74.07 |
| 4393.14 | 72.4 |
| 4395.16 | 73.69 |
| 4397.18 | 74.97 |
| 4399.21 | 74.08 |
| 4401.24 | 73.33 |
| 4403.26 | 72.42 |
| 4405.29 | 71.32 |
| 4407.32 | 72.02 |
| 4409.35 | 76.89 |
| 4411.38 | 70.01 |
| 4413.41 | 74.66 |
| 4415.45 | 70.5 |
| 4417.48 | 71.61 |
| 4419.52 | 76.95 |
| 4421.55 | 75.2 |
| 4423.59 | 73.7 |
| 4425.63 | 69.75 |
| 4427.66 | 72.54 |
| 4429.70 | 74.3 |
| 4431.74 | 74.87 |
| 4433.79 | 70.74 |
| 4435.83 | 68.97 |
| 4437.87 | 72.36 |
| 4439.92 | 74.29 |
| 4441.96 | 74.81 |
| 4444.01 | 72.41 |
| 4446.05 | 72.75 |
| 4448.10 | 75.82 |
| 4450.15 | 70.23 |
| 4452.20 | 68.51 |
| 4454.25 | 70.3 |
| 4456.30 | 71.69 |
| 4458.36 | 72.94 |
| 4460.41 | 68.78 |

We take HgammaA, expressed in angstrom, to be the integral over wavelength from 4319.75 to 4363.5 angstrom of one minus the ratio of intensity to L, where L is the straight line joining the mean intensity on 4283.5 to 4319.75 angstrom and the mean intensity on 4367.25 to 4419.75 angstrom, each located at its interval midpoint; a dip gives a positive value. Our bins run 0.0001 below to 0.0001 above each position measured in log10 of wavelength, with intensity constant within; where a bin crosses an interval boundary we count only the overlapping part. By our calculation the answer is 2.1 angstrom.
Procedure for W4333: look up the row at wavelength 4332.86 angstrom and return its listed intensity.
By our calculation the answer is 59.99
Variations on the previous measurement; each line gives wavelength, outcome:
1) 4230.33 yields 77.69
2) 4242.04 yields 74.71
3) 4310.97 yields 71.57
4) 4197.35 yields 73.28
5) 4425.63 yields 69.75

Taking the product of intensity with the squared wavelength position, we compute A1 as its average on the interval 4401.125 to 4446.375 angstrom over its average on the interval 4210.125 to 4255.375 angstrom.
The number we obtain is 1.06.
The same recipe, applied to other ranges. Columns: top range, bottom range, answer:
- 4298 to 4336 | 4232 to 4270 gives 0.92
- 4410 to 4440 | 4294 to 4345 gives 1.12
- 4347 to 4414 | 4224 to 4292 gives 1.01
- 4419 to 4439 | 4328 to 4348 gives 1.18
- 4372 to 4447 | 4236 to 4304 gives 1.02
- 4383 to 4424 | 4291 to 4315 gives 1.09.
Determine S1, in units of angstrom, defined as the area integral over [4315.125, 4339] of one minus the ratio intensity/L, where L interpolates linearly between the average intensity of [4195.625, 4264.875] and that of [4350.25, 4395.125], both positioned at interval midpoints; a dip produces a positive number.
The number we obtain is 2.6 angstrom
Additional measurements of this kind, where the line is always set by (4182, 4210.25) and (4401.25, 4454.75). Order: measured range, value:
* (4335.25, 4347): 1.3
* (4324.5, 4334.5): 1.3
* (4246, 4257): -0.2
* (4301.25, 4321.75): 1.1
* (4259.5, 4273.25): -0.4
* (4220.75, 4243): 0.7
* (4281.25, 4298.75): -0.1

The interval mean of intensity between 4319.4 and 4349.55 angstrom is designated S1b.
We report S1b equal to 66.7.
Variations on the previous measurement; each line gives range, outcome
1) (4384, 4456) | 72.7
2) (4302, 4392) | 70.3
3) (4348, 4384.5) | 73.3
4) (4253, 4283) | 78.1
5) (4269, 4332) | 72.7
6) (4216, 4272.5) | 75.6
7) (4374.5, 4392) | 72.6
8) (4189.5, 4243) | 75.2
